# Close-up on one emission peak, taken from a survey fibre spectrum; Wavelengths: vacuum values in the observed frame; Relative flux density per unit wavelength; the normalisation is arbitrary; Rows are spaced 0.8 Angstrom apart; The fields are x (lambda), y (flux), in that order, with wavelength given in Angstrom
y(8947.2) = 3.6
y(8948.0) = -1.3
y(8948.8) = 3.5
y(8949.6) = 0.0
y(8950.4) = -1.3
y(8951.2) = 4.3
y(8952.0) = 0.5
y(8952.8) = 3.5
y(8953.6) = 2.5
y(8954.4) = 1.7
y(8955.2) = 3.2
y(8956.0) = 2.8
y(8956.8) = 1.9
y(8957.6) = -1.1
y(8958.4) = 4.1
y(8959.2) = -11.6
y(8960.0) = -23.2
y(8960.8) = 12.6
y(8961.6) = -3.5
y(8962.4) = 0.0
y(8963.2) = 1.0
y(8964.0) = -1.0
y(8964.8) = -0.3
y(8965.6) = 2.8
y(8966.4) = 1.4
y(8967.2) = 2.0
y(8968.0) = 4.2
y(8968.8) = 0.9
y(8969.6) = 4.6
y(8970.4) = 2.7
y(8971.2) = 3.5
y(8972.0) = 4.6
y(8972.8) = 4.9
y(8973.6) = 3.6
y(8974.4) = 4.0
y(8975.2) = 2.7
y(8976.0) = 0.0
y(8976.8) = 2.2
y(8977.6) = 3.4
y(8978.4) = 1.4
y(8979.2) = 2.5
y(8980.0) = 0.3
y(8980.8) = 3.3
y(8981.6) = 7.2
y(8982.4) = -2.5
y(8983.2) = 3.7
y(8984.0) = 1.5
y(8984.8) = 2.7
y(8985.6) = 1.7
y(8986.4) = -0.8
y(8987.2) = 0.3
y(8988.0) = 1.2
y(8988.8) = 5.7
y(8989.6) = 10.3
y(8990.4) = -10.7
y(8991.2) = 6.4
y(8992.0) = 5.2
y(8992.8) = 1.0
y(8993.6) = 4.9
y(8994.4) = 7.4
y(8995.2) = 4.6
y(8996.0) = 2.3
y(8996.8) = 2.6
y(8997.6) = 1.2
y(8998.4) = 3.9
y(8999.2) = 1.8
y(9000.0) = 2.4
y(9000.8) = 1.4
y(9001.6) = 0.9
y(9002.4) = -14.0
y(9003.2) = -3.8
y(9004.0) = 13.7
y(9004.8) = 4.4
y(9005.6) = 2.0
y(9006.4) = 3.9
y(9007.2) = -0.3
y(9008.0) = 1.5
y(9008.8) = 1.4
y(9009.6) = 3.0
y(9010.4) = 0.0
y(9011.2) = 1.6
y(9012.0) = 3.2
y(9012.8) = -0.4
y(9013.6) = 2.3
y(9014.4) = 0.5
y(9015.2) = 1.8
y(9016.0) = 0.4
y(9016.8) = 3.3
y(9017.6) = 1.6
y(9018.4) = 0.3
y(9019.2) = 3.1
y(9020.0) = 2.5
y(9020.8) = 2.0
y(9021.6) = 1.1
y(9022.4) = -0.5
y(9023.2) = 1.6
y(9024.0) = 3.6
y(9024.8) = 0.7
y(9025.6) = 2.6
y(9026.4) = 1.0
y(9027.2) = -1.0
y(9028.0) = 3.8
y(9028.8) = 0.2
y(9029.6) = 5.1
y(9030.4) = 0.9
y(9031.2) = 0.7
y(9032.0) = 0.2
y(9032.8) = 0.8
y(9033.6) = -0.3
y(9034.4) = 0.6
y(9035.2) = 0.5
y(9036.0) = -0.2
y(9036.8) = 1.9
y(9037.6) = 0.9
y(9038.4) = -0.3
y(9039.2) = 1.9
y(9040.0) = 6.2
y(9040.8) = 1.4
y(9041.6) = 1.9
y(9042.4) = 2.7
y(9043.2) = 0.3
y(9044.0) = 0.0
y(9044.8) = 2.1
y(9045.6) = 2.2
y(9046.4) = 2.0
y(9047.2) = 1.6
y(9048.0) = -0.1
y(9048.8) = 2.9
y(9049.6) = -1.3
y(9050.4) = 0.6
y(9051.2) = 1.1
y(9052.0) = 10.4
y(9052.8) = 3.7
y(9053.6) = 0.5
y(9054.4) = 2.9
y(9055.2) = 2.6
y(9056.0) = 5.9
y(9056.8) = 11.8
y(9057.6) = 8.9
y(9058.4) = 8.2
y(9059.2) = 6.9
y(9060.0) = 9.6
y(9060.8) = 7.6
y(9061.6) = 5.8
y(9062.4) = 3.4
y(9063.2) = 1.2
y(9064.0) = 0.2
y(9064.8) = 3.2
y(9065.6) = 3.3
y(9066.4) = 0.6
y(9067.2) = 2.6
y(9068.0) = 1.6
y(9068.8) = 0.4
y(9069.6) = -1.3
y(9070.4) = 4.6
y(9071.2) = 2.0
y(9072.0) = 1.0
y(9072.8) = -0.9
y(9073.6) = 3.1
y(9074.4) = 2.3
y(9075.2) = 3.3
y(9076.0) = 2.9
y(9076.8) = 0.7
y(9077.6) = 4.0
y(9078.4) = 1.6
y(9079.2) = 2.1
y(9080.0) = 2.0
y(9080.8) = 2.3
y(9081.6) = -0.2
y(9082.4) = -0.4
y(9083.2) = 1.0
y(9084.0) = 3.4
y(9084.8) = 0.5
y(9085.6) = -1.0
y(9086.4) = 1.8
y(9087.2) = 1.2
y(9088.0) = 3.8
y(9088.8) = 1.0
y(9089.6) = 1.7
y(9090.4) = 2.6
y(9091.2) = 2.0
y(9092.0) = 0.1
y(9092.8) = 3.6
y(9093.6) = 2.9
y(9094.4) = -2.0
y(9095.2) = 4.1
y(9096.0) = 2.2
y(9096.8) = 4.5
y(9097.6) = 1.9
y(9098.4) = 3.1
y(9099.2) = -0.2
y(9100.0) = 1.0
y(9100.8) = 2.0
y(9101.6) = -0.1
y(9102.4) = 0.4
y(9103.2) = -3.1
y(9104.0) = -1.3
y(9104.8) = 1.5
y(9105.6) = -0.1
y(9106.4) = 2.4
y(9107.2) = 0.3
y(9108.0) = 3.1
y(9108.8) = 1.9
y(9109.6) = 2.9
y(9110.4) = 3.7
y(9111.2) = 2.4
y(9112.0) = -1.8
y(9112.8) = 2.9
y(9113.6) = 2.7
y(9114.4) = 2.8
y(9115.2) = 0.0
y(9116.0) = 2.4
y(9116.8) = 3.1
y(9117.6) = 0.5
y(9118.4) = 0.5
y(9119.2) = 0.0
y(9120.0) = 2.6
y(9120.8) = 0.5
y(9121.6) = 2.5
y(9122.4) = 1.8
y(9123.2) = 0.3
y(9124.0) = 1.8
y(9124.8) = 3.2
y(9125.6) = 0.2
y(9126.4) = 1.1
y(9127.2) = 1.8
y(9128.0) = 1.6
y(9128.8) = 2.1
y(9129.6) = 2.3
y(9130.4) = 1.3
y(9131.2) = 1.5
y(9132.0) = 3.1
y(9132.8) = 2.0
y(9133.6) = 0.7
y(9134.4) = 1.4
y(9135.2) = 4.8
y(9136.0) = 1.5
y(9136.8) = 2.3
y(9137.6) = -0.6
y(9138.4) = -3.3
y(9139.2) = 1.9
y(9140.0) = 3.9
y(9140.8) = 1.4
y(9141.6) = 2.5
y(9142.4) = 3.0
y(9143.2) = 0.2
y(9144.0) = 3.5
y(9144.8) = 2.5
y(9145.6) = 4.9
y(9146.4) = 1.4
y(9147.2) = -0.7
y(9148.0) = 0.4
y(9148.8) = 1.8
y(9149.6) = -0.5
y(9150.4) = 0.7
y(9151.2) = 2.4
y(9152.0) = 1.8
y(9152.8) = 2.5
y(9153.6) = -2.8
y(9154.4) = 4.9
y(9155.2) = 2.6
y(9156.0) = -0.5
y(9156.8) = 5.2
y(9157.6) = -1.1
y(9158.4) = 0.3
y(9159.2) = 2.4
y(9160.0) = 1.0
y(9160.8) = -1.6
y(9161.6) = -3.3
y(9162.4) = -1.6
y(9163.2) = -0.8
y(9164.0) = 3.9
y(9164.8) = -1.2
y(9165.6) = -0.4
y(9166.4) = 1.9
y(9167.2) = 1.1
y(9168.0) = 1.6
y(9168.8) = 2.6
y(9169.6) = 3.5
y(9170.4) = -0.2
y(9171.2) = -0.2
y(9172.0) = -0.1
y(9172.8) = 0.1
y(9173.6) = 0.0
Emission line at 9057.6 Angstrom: [O III] 5007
